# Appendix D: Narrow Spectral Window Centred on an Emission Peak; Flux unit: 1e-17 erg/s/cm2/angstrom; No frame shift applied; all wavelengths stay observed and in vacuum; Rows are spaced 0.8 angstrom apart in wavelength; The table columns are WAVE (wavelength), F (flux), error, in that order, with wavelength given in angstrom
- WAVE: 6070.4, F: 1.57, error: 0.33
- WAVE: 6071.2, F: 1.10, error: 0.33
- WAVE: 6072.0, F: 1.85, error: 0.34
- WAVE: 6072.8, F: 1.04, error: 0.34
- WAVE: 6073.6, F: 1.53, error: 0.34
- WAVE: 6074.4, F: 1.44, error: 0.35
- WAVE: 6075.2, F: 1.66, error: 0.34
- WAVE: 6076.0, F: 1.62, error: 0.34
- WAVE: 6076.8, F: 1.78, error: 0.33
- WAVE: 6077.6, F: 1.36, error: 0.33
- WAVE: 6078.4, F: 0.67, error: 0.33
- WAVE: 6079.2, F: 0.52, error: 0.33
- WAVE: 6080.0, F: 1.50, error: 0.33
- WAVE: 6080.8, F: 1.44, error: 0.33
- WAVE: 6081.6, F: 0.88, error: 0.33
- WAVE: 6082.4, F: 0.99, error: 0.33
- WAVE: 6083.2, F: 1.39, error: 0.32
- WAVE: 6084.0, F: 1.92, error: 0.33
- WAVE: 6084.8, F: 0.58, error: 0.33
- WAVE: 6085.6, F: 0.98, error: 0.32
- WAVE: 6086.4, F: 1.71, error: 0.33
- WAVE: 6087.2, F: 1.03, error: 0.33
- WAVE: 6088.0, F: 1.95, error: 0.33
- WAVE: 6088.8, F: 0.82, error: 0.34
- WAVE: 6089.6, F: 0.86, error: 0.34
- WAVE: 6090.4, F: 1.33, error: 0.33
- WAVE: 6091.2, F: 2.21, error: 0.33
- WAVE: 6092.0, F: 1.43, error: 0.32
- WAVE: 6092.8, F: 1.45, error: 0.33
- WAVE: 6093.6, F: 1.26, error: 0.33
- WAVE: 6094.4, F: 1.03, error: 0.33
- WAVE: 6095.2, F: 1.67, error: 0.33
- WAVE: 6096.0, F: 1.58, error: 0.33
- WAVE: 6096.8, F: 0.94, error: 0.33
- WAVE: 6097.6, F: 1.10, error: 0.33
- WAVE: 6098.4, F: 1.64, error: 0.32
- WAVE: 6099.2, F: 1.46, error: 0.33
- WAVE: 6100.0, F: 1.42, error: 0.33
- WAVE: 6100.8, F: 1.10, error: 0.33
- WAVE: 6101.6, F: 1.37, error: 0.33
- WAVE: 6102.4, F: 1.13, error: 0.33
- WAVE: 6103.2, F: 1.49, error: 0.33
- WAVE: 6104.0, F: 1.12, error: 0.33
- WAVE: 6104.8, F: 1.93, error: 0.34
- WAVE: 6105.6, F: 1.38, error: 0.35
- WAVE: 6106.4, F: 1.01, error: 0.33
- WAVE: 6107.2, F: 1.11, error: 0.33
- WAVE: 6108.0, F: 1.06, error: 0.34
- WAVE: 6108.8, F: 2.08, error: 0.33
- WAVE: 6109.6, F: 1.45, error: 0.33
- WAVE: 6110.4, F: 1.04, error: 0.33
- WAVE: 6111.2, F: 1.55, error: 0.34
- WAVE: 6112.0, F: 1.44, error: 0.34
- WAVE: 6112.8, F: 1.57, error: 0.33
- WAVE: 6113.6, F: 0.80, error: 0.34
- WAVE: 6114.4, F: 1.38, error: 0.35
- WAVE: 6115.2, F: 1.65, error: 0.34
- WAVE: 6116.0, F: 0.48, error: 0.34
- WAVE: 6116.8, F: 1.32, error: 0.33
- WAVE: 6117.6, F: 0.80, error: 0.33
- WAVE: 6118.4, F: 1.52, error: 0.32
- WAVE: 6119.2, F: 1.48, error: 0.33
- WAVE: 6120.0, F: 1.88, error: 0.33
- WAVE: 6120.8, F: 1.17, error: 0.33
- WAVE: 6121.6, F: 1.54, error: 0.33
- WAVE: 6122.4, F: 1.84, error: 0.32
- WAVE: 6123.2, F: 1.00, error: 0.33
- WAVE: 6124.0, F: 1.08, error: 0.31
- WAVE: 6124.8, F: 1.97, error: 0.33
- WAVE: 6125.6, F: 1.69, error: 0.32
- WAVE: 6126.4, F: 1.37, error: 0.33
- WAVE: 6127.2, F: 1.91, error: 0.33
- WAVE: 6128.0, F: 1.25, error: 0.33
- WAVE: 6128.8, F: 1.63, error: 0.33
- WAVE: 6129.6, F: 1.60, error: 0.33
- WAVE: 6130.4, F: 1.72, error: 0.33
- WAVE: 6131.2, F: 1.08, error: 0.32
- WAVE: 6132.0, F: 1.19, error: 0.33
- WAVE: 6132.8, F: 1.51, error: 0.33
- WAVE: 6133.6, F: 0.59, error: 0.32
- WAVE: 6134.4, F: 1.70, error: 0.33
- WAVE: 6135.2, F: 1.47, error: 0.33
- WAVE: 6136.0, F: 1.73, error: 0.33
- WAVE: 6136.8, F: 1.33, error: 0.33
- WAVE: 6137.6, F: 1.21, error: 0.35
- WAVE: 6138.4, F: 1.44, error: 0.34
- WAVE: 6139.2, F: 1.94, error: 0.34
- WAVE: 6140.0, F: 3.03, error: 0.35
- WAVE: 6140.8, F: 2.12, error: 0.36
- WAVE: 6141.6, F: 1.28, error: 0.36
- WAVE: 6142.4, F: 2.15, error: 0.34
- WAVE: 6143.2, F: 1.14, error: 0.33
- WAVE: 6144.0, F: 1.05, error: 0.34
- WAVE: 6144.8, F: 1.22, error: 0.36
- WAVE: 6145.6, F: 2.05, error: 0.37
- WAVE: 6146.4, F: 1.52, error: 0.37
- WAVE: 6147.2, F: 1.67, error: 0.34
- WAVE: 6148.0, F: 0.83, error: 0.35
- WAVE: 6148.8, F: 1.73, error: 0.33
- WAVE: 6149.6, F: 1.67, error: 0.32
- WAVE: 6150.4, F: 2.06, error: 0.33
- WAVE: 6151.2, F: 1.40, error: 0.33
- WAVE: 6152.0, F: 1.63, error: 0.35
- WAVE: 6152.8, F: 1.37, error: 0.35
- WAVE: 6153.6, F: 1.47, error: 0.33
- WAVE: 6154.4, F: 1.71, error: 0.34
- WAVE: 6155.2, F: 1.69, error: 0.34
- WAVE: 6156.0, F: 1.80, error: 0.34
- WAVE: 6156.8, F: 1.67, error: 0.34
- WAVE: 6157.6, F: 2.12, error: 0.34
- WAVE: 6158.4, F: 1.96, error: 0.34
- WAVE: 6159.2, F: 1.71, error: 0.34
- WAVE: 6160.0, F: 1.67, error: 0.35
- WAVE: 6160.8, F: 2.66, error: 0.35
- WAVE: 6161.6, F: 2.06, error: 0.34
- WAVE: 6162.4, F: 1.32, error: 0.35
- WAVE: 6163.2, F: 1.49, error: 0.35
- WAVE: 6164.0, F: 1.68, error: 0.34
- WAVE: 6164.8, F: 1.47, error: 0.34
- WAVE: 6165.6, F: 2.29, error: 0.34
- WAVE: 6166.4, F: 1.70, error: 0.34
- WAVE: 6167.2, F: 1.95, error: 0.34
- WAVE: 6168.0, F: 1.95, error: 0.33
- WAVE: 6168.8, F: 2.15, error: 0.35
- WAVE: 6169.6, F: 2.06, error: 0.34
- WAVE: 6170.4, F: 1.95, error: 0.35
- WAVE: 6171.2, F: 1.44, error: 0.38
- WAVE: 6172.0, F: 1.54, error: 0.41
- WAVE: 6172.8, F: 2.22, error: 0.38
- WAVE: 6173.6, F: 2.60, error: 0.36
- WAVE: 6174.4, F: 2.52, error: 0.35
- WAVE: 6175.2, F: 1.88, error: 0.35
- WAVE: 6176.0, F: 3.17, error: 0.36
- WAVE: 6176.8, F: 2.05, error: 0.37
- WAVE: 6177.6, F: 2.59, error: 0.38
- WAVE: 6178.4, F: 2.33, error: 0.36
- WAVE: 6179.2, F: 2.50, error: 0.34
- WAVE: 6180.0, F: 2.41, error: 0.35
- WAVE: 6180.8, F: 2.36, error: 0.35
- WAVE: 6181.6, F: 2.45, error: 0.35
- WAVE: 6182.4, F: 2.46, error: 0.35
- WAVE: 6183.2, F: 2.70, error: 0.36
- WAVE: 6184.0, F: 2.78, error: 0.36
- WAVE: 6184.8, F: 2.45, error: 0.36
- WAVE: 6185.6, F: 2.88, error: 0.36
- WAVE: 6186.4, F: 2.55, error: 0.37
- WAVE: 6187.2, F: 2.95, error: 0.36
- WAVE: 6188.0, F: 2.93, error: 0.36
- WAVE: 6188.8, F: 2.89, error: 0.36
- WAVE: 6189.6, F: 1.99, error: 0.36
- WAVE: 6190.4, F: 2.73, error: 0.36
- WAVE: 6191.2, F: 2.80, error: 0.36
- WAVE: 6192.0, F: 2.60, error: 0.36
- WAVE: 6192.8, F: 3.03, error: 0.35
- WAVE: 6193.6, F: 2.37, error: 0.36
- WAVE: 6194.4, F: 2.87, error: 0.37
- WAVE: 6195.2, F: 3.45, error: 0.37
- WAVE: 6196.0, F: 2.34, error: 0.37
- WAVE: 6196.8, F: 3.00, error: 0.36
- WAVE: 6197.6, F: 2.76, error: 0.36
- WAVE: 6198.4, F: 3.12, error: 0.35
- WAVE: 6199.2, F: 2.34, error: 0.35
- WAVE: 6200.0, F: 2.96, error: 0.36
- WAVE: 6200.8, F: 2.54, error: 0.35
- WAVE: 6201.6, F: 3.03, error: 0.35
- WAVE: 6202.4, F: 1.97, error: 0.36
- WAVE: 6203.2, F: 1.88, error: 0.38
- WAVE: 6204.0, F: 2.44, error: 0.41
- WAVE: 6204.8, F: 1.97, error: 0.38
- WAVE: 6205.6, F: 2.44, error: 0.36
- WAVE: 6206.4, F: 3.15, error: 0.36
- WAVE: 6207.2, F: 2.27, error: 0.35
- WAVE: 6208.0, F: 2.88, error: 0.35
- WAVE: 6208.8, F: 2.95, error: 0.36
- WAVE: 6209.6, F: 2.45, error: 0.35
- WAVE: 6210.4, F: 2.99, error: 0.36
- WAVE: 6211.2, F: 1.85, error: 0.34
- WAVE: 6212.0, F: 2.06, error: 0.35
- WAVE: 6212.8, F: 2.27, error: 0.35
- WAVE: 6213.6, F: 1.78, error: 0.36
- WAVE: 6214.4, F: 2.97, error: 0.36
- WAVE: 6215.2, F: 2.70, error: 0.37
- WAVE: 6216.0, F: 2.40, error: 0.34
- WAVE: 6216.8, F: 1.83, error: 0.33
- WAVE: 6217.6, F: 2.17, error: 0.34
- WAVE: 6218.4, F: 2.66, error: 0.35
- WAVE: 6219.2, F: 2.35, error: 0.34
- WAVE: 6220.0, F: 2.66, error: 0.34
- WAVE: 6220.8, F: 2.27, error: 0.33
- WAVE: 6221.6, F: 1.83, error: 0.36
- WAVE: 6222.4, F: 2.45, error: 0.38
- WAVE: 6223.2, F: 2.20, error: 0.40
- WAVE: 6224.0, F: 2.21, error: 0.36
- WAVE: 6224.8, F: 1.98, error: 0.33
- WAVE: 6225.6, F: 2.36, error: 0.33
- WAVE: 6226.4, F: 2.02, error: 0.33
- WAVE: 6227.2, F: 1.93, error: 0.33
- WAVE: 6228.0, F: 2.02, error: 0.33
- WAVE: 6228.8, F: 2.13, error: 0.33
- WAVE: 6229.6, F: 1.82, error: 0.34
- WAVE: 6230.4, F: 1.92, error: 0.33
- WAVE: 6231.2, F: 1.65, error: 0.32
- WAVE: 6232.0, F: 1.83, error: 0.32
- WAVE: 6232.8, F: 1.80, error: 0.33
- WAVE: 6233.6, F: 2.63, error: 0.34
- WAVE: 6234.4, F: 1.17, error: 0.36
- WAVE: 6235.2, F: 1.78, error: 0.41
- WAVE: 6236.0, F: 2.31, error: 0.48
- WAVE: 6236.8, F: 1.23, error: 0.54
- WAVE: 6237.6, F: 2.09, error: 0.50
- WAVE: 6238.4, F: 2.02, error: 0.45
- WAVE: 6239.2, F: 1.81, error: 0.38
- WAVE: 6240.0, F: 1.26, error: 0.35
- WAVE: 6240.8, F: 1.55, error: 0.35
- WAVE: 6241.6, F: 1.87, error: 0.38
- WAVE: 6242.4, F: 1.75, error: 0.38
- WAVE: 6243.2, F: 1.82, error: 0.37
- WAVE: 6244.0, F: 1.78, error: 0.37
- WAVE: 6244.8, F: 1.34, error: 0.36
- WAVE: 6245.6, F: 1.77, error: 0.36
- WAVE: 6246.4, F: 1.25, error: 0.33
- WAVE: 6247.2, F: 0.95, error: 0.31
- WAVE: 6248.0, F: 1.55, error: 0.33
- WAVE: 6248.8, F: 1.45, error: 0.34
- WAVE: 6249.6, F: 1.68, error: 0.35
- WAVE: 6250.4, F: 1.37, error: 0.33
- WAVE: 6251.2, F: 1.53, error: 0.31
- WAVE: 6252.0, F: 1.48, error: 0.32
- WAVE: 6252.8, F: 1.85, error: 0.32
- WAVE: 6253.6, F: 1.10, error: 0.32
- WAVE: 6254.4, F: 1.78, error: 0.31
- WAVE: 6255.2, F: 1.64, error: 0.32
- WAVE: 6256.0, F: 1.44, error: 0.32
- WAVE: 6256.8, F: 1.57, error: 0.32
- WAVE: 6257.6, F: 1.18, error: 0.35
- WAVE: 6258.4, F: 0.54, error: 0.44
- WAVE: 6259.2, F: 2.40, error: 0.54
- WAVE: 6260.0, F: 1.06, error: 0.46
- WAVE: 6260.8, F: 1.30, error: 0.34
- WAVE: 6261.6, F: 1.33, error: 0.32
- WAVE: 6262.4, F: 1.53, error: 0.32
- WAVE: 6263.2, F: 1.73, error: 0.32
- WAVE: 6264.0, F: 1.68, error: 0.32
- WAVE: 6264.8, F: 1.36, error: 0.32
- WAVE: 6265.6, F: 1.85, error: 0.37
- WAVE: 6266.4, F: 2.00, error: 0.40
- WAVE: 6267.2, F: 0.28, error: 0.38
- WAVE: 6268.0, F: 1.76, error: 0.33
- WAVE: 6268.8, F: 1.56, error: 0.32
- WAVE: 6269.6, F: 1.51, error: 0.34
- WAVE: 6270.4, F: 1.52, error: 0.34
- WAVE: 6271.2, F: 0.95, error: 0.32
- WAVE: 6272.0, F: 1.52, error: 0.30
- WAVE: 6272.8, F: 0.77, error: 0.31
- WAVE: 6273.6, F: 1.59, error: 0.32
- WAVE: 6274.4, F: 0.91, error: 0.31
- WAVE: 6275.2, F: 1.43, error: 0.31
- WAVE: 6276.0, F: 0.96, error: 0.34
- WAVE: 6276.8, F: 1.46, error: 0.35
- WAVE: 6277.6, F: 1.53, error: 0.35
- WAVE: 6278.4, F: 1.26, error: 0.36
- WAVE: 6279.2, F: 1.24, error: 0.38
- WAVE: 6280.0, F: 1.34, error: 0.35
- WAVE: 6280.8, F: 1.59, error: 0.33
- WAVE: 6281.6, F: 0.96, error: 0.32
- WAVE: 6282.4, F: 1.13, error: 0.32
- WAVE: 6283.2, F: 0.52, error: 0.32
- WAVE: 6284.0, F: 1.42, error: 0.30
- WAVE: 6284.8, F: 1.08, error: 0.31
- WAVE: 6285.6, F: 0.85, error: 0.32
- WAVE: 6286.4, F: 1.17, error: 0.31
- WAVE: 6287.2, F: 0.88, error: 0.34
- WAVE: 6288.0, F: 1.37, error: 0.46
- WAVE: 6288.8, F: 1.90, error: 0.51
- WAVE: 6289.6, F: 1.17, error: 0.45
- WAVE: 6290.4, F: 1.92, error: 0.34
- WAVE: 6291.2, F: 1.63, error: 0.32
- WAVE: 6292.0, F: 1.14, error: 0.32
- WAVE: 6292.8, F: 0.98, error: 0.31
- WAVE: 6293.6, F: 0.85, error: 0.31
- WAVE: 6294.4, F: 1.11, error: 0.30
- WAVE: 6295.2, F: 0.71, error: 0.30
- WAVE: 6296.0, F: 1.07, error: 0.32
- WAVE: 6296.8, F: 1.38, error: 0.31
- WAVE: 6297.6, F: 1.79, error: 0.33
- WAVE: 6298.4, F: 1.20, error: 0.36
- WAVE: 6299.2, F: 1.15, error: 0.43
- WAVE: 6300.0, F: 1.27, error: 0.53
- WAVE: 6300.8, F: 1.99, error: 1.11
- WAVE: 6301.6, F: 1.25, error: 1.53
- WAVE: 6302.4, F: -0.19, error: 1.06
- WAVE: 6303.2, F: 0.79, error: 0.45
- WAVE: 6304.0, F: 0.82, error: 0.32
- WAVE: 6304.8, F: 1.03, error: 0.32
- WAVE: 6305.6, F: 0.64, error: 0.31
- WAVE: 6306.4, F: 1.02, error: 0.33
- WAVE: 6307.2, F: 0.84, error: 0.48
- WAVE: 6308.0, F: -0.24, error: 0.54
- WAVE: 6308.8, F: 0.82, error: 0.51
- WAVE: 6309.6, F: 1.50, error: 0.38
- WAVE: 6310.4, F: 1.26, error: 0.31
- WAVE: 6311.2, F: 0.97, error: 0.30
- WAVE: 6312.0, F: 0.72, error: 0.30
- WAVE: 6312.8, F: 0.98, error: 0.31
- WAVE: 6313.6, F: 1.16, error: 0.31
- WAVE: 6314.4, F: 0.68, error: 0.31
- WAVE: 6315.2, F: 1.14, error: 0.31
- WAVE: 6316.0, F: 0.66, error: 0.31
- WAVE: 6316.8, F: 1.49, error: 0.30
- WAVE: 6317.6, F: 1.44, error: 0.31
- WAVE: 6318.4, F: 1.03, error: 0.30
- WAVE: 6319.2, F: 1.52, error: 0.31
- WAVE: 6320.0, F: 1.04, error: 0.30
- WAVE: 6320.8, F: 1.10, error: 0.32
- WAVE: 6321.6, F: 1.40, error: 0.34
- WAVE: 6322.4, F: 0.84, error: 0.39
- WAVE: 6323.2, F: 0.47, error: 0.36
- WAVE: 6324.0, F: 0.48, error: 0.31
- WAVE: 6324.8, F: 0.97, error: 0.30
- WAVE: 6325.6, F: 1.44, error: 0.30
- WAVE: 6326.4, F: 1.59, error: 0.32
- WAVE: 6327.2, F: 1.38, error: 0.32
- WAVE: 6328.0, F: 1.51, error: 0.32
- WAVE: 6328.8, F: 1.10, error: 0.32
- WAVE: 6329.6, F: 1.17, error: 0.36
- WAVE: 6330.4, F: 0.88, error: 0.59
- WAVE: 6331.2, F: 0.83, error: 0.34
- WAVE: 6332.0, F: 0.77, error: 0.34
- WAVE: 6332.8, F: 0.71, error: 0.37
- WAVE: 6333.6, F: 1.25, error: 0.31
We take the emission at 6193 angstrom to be Mg II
